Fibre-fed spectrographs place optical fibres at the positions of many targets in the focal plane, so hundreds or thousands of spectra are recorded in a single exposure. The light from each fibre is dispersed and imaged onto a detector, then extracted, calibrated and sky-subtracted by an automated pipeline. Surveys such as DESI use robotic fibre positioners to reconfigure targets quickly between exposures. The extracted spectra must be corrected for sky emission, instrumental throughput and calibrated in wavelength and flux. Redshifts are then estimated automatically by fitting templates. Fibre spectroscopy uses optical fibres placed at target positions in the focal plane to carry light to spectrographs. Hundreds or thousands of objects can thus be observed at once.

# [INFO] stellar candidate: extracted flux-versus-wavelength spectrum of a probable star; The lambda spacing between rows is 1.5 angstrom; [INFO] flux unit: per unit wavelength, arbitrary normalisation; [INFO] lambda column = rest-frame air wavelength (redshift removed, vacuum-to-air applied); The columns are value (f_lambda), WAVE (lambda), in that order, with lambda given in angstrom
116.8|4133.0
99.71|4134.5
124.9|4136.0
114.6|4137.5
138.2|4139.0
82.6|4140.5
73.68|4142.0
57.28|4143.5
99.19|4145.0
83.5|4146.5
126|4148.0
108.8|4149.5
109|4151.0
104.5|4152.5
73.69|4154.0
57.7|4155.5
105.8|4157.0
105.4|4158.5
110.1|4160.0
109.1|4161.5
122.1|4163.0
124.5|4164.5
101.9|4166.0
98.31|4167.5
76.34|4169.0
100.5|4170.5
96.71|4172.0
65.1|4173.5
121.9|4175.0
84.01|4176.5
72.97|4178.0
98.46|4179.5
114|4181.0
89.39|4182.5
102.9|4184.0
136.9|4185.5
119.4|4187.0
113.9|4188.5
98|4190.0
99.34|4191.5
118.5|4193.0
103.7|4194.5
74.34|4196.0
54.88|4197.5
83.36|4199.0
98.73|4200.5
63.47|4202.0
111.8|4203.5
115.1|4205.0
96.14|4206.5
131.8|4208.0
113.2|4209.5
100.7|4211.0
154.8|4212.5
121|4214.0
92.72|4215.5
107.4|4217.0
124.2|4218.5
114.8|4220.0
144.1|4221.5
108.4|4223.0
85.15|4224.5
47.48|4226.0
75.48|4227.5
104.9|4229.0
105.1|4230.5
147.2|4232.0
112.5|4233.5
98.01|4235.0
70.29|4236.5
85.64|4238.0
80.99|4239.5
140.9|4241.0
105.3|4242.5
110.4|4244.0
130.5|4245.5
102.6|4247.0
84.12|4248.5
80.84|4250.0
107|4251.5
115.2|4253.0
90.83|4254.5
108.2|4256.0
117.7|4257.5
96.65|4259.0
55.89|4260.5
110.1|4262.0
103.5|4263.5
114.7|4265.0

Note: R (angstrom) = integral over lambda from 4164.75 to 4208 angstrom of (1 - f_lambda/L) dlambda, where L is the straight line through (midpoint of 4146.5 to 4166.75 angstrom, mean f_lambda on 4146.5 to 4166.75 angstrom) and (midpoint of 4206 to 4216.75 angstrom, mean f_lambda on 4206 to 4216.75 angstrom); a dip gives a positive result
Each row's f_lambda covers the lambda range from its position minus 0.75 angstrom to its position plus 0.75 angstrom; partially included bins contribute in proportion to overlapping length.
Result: 4.92 angstrom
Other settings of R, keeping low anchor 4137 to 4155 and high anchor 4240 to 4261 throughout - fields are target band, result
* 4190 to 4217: -0.4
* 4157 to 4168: -1.4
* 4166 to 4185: 0.9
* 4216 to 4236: -0.6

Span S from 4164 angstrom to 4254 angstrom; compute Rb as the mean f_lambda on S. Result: 102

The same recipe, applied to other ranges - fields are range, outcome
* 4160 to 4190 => 103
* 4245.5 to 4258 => 102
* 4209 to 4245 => 106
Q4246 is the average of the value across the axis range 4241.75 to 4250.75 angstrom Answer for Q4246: 102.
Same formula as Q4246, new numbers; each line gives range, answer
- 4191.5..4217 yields 102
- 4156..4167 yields 110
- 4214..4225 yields 112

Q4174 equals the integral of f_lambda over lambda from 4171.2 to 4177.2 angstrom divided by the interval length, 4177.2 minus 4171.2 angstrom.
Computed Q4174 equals 92.1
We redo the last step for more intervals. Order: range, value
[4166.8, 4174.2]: 87.5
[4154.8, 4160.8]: 95.2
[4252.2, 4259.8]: 105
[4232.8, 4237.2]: 93.7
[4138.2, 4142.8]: 97.9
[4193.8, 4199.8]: 79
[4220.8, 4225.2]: 113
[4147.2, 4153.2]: 112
